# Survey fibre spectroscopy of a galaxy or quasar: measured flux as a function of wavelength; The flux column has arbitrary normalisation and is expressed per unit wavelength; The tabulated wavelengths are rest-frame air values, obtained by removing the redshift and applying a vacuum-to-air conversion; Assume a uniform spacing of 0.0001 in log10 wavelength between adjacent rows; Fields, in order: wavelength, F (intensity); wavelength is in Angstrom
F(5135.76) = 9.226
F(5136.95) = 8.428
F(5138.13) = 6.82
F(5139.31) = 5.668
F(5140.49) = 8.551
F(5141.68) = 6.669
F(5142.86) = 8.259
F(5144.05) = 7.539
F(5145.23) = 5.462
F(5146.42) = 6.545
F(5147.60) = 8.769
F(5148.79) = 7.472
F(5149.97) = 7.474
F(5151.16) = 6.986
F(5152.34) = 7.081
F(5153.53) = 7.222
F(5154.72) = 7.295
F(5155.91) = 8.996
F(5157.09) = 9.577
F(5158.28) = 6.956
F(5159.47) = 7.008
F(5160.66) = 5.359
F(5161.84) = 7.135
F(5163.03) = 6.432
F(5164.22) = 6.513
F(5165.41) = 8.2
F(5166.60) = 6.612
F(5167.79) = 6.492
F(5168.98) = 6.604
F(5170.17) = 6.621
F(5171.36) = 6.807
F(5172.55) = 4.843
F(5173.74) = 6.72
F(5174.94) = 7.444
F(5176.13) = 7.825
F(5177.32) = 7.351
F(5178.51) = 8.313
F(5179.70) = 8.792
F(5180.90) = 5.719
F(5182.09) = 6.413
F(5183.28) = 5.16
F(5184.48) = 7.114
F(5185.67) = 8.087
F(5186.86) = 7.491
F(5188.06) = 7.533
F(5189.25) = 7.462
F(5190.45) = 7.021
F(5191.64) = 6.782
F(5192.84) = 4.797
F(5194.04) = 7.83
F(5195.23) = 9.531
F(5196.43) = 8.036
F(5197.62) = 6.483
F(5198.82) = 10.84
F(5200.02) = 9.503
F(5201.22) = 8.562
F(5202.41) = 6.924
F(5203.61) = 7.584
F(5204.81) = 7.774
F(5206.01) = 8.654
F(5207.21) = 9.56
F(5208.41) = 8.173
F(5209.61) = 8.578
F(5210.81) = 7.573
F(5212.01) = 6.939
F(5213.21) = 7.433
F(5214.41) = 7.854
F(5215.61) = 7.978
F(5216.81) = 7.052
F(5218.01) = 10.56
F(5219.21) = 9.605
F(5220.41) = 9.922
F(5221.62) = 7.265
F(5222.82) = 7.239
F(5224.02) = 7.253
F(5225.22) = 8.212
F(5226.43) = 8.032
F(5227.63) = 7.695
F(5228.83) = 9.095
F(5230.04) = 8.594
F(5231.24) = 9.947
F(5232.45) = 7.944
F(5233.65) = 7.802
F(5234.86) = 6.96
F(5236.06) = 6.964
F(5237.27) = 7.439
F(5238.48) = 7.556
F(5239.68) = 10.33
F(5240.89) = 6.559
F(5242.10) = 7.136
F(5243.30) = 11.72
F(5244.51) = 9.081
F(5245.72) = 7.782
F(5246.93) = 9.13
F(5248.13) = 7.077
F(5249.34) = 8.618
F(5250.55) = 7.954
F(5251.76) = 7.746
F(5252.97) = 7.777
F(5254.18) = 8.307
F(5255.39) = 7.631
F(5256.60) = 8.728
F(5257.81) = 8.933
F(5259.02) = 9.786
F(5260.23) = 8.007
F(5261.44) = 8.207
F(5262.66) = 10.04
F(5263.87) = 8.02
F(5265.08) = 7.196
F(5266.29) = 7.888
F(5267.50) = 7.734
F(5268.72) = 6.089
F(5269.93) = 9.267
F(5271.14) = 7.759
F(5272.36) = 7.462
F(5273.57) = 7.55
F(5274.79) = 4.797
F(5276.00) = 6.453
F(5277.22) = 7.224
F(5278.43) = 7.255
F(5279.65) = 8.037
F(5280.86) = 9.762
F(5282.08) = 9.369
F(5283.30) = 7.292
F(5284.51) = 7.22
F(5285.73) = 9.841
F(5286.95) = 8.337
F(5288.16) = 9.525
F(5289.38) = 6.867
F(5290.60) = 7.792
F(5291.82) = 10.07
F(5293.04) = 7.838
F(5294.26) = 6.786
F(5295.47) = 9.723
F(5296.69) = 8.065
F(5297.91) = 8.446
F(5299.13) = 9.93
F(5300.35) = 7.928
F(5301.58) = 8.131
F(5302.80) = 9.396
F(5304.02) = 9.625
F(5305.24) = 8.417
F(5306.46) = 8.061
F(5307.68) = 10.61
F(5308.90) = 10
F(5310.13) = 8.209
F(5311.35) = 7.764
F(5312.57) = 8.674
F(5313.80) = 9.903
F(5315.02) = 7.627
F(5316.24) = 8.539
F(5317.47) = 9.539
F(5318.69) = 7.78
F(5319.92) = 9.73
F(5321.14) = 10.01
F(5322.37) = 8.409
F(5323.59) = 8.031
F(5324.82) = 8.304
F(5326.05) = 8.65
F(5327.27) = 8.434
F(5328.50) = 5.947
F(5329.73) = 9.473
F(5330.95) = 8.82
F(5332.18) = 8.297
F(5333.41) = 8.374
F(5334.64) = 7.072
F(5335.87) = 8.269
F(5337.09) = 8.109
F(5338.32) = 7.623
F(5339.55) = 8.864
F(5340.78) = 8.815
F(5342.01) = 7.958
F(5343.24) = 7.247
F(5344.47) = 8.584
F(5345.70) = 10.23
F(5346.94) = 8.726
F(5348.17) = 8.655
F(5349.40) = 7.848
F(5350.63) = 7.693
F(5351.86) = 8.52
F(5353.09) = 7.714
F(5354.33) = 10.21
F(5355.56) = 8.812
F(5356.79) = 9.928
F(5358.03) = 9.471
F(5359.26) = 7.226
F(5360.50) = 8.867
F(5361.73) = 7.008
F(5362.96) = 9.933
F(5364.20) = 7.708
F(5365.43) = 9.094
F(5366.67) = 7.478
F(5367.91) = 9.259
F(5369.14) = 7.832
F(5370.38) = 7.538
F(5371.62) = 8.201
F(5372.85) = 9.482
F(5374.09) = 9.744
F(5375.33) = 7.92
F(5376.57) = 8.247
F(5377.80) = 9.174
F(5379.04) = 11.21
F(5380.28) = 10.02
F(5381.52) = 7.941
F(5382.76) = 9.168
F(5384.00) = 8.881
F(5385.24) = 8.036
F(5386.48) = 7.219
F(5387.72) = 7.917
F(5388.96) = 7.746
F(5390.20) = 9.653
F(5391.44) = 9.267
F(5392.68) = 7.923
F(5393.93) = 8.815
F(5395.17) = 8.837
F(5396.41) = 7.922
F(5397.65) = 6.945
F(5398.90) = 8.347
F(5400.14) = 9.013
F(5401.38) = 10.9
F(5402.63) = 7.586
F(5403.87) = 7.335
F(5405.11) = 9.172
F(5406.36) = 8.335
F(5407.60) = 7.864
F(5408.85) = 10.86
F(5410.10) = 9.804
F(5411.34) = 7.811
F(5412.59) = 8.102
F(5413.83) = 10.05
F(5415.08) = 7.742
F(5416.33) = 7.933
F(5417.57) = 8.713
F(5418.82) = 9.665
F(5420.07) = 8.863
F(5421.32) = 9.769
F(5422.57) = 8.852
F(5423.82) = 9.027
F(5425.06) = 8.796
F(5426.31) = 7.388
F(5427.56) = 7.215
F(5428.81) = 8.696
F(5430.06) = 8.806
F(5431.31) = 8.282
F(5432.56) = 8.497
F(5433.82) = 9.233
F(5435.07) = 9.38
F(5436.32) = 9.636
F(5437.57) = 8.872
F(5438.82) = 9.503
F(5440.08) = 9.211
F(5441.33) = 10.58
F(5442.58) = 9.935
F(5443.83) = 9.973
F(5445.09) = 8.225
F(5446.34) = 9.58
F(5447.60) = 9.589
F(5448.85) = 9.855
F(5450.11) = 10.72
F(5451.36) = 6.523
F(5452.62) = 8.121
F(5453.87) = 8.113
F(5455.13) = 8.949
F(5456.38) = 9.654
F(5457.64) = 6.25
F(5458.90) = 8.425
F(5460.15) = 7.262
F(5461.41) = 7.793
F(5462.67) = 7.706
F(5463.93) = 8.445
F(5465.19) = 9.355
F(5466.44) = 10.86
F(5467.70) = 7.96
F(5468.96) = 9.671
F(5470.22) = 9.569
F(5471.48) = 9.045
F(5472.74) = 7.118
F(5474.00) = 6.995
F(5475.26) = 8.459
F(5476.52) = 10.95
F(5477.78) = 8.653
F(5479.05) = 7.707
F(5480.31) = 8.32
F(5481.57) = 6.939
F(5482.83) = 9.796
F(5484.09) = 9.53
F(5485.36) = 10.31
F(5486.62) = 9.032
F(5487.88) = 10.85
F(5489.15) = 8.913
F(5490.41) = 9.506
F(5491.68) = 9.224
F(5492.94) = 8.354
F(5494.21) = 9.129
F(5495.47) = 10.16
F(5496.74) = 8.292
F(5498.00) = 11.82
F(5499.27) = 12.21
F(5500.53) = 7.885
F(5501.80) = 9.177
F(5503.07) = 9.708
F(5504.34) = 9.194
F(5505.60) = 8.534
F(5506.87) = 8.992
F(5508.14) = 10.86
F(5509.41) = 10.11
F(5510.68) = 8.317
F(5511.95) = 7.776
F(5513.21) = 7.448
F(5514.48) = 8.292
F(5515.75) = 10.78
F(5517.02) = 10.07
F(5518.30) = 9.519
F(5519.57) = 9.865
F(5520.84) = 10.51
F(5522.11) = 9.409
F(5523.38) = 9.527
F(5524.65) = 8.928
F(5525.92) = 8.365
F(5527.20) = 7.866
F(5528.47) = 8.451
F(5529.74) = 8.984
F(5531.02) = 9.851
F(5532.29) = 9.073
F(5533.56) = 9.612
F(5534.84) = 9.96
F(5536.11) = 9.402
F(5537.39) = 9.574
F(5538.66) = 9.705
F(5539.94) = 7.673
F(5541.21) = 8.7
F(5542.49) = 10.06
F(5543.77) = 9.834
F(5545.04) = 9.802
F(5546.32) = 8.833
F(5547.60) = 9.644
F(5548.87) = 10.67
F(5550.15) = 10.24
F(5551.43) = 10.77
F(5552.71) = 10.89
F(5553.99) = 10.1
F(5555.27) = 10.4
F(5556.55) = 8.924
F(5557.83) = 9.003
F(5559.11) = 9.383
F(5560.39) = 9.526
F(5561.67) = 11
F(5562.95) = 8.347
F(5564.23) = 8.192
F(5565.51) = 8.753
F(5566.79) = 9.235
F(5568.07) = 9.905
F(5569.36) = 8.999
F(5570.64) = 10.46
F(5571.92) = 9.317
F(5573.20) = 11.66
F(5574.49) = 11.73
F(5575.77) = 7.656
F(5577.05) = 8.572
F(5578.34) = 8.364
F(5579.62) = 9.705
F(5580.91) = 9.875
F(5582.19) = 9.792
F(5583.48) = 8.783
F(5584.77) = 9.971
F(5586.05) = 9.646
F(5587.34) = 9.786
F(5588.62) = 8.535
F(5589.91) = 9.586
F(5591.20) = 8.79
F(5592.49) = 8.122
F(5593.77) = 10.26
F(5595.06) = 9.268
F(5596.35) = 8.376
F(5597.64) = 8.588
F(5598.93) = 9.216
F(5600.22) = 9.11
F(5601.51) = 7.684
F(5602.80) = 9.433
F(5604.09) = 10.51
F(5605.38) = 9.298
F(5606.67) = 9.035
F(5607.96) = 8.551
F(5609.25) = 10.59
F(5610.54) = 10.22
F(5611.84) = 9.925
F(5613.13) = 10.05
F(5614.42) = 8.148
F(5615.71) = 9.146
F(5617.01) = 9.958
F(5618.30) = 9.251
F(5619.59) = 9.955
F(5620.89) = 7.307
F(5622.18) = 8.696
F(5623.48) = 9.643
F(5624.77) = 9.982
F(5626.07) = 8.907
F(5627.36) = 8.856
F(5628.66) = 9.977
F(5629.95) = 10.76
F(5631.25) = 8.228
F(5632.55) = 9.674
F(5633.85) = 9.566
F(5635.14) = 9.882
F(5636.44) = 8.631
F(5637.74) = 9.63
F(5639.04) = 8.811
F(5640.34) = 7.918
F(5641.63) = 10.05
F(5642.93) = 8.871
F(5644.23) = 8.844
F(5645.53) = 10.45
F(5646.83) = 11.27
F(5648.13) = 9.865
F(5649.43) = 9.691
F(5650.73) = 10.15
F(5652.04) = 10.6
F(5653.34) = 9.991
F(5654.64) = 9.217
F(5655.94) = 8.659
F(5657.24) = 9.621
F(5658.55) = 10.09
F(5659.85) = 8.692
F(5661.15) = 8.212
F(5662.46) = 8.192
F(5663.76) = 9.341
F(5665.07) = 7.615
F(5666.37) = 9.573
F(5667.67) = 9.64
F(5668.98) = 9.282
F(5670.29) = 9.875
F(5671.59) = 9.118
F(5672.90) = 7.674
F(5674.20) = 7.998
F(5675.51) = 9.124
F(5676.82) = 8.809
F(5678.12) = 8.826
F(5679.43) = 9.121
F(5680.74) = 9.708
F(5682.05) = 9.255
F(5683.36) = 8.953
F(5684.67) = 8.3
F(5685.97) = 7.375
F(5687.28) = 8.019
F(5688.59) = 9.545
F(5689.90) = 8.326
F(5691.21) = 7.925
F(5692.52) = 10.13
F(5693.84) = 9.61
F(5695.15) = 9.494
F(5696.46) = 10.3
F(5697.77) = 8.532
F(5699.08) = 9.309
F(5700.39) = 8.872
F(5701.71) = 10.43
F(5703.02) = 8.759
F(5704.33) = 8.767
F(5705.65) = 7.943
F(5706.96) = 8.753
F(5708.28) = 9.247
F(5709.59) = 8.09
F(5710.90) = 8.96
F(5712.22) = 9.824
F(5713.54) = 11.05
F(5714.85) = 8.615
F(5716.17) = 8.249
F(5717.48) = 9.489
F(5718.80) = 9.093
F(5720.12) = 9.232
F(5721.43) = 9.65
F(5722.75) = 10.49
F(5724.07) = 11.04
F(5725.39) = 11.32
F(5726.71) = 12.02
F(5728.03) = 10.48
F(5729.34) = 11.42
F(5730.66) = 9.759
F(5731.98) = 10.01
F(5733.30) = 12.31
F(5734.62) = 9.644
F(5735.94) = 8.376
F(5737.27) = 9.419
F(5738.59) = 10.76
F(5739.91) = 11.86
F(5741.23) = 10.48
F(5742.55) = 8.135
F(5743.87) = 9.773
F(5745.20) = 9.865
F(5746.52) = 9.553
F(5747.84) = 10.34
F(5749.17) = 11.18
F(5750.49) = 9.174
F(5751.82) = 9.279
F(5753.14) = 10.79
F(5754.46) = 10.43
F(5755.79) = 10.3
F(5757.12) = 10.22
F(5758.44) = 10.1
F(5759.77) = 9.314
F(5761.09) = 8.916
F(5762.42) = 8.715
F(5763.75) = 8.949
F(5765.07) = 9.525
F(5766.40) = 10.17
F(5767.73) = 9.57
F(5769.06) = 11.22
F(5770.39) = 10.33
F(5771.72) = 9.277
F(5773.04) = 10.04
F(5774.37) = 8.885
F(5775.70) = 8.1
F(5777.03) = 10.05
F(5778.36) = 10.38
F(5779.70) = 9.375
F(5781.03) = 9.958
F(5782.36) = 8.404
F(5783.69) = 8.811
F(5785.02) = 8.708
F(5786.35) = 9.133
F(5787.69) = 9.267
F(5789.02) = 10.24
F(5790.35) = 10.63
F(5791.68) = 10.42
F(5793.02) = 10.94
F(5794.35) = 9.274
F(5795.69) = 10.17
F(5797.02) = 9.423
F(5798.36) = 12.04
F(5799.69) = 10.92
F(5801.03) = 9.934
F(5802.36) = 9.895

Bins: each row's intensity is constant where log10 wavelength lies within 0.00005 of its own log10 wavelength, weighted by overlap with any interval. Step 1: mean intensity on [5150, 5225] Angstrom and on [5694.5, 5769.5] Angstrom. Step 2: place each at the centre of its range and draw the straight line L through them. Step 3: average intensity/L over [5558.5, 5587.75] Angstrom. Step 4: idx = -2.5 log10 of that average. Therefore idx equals -0.044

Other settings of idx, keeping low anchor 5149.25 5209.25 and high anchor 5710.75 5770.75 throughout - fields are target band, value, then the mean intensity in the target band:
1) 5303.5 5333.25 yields -0.08 mag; 8.69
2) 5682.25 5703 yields 0.09 mag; 9.01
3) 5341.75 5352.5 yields -0.03 mag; 8.4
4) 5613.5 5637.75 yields 0.02 mag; 9.27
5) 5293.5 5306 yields -0.09 mag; 8.63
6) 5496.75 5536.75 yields -0.05 mag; 9.35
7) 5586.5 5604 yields 0.03 mag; 9.03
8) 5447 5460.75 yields 0.02 mag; 8.5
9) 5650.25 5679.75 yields 0.06 mag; 9.1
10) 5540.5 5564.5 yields -0.07 mag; 9.72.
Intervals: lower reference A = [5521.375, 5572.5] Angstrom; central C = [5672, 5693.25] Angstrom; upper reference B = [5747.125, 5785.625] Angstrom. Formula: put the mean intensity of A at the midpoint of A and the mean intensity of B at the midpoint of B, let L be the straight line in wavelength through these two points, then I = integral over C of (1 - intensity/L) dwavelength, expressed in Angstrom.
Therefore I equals 2.0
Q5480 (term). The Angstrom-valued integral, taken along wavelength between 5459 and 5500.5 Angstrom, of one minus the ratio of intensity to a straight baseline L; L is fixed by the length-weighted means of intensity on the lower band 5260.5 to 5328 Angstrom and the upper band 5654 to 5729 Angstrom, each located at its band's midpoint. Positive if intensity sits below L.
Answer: -1.4 Angstrom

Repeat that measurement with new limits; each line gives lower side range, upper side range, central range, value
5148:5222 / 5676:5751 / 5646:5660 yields -0.8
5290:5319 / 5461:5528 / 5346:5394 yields 1.3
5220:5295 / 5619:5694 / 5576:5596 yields -0.5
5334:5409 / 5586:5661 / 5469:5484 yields 0.5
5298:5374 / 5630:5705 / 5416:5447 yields -0.9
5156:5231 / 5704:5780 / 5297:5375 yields -3.7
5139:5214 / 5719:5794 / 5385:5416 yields -0.6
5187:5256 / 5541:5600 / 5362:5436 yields 1.3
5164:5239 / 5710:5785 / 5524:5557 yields -1.6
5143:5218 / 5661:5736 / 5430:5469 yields -2.3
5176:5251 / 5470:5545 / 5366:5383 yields -0.3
